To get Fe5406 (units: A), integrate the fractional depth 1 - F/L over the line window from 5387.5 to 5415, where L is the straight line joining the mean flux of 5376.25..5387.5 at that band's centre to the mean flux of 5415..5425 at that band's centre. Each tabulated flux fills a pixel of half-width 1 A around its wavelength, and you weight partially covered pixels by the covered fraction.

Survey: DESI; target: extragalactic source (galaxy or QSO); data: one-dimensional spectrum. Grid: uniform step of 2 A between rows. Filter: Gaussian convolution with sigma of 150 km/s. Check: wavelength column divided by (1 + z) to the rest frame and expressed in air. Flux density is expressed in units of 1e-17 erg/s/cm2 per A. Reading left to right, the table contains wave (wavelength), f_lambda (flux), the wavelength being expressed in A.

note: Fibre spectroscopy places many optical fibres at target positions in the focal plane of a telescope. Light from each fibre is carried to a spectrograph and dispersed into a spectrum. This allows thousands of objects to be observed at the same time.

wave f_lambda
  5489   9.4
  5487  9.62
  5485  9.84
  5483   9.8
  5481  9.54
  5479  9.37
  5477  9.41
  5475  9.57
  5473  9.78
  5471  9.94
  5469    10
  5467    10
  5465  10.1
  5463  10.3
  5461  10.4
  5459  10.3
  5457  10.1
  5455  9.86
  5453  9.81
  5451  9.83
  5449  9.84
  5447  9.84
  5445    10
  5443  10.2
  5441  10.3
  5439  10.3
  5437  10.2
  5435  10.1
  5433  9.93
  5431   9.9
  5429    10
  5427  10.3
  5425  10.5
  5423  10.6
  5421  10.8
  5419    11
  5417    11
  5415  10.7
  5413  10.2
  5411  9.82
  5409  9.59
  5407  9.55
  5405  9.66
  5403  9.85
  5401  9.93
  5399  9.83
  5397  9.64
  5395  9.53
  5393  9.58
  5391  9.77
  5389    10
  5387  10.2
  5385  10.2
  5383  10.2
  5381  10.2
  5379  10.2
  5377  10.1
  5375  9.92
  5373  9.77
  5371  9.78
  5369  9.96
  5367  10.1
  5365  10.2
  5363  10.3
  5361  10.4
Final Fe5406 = 1.8 A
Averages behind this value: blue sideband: 10.2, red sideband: 10.8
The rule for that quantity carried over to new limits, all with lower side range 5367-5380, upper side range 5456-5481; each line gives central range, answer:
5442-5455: 0.0 A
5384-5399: 0.2 A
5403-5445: -1.2 A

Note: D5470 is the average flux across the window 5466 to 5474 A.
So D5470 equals 9.93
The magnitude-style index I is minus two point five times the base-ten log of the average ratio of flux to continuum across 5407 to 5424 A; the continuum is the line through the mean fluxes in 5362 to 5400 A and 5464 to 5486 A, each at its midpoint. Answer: -0.06 mag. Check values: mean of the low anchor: 9.97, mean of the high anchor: 9.76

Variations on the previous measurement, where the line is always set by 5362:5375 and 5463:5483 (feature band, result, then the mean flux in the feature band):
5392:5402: 0.027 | 9.7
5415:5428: -0.085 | 10.7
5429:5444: -0.029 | 10.1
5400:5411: 0.022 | 9.73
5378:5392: -0.015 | 10.1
